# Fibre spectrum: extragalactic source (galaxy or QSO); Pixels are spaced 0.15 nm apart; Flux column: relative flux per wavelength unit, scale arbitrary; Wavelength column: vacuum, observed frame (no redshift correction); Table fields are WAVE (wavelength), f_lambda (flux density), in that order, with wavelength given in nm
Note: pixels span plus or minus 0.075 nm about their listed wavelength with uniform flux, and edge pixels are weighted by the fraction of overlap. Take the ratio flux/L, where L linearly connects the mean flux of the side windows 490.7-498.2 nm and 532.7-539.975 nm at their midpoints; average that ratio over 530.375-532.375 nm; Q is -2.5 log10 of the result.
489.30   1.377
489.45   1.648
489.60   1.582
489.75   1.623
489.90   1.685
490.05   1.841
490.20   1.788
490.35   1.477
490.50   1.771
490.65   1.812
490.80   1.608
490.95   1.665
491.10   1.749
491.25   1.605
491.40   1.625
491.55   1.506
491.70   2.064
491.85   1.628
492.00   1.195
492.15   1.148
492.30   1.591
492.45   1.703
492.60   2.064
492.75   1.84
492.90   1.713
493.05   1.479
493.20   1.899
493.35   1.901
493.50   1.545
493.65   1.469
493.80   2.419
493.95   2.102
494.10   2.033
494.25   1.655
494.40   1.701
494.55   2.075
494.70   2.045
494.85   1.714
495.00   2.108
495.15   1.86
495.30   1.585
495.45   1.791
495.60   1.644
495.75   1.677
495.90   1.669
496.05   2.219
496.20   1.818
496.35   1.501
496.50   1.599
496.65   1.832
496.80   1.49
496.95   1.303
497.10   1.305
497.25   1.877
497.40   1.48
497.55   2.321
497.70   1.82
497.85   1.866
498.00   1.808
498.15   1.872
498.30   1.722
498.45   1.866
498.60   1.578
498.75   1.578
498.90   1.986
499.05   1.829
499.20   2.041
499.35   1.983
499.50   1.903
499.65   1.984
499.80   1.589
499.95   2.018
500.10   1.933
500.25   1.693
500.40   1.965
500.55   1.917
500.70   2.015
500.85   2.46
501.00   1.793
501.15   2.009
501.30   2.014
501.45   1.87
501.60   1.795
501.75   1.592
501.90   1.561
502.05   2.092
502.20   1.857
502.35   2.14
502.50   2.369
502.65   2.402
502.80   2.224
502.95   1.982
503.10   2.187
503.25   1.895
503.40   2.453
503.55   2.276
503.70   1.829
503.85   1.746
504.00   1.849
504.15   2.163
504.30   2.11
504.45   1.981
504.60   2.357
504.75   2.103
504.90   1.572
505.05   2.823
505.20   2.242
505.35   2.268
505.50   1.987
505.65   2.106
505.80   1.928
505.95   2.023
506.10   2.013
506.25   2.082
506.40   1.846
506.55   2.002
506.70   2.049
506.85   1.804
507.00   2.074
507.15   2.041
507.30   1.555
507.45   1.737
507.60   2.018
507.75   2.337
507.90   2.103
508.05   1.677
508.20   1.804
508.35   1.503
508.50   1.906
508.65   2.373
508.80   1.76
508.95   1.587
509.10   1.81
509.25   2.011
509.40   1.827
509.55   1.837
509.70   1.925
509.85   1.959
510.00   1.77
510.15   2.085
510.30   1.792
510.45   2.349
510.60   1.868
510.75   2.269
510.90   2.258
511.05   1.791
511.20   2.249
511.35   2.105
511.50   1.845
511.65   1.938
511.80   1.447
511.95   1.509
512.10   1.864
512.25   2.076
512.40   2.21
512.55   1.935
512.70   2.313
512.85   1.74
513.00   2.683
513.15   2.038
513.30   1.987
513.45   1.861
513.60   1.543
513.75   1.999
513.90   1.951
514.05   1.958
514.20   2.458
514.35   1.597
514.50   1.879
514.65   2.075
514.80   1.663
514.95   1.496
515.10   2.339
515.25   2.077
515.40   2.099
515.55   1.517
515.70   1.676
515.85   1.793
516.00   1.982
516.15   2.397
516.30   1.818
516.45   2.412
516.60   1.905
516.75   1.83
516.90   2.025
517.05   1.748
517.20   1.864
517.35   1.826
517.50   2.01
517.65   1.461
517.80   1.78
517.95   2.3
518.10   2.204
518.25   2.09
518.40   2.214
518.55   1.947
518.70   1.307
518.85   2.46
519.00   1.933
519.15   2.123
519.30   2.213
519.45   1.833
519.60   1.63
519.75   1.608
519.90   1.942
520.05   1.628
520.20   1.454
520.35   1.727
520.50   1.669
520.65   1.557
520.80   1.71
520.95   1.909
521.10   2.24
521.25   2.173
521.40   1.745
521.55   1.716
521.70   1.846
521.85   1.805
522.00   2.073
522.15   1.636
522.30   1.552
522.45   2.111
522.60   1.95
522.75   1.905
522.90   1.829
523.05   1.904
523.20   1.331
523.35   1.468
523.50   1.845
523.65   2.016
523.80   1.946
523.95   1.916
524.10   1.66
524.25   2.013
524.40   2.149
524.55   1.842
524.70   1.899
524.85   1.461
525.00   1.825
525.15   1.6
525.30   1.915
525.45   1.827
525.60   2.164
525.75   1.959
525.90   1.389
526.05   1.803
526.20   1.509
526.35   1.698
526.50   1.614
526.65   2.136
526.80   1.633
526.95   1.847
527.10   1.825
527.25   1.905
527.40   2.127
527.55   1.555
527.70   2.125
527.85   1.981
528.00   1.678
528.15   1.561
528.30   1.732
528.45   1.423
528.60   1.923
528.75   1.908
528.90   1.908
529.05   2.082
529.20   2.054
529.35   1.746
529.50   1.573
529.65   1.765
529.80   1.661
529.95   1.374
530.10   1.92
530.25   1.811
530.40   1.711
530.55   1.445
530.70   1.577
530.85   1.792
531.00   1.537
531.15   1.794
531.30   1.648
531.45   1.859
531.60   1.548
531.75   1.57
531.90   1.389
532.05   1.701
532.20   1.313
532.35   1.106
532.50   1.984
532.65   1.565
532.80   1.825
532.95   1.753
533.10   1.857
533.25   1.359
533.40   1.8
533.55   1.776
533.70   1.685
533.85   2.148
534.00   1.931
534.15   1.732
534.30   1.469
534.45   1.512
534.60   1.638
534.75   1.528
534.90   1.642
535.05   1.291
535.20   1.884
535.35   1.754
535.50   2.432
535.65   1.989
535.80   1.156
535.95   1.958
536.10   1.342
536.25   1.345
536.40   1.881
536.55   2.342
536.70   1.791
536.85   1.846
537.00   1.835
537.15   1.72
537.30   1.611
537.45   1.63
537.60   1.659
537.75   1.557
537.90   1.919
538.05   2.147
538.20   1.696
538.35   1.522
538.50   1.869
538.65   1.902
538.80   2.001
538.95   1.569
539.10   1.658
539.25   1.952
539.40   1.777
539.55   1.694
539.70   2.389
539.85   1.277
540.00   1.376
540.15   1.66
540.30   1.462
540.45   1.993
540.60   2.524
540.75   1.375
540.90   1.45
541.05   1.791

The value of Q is 0.11 mag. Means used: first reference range 1.74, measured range 1.58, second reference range 1.75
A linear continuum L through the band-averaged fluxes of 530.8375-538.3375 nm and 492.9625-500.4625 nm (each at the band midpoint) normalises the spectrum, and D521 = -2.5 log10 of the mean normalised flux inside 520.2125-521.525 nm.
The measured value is -0.05 mag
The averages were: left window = 1.8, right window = 1.7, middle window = 1.82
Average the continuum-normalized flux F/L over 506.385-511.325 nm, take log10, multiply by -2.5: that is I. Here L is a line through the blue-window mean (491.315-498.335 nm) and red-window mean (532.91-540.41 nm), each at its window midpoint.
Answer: -0.12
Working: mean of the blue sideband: 1.75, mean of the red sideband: 1.74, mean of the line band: 1.94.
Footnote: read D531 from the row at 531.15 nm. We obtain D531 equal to 1.794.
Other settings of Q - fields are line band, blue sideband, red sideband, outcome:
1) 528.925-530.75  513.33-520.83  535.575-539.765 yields 0.05 mag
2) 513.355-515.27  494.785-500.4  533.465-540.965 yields -0.08 mag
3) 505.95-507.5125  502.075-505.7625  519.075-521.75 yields 0.08 mag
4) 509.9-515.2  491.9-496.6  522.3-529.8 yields -0.10 mag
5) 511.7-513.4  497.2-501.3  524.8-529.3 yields -0.07 mag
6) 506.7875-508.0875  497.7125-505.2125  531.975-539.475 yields 0.00 mag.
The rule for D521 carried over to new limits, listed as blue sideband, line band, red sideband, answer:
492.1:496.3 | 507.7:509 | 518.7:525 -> -0.04 mag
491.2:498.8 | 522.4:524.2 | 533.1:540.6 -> -0.05 mag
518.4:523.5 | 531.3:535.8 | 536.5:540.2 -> 0.07 mag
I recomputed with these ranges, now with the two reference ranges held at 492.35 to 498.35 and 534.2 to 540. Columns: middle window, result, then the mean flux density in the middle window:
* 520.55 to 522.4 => -0.05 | 1.83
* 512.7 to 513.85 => -0.14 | 2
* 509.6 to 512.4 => -0.11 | 1.96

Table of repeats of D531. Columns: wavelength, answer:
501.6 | 1.795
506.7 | 2.049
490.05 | 1.841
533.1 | 1.857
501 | 1.793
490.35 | 1.477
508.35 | 1.503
